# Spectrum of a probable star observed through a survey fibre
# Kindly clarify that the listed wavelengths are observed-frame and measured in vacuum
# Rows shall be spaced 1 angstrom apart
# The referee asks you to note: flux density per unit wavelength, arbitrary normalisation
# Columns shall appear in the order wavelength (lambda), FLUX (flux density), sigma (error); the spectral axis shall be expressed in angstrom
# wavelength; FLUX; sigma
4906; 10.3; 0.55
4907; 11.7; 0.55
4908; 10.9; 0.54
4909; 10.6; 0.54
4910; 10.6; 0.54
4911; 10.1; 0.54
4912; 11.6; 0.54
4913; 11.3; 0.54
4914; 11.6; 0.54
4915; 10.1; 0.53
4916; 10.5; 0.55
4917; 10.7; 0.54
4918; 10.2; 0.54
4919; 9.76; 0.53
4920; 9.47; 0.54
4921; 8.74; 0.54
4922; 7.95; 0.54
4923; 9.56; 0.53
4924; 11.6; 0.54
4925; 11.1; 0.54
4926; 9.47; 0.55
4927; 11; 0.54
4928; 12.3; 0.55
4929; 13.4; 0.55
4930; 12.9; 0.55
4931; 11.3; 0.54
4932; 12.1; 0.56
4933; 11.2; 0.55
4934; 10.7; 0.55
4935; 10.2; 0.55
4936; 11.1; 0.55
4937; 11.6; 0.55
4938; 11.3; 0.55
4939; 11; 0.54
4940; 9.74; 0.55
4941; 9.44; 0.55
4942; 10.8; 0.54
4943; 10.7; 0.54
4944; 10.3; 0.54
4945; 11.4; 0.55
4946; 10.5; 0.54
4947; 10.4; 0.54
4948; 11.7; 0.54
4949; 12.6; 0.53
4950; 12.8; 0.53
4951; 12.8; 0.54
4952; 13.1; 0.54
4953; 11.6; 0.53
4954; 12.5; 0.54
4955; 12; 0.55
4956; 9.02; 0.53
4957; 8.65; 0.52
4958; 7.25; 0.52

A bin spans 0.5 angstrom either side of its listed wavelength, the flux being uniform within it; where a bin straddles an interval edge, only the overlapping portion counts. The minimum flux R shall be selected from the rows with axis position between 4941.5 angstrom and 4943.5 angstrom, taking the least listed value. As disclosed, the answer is 10.7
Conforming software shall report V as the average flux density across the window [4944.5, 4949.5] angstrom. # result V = 11.3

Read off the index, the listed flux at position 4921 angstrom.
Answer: 8.74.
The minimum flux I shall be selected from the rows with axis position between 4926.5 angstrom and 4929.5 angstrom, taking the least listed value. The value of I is 11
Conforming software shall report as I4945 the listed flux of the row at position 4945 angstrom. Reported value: 11.4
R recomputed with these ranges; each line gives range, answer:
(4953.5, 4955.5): 12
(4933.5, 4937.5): 10.2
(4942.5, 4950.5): 10.3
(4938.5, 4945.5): 9.44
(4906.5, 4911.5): 10.1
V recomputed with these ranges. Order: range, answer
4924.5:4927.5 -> 10.5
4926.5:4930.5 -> 12.4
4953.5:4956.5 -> 11.2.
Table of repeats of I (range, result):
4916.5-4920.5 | 9.47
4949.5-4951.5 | 12.8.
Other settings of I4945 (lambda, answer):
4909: 10.6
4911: 10.1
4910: 10.6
